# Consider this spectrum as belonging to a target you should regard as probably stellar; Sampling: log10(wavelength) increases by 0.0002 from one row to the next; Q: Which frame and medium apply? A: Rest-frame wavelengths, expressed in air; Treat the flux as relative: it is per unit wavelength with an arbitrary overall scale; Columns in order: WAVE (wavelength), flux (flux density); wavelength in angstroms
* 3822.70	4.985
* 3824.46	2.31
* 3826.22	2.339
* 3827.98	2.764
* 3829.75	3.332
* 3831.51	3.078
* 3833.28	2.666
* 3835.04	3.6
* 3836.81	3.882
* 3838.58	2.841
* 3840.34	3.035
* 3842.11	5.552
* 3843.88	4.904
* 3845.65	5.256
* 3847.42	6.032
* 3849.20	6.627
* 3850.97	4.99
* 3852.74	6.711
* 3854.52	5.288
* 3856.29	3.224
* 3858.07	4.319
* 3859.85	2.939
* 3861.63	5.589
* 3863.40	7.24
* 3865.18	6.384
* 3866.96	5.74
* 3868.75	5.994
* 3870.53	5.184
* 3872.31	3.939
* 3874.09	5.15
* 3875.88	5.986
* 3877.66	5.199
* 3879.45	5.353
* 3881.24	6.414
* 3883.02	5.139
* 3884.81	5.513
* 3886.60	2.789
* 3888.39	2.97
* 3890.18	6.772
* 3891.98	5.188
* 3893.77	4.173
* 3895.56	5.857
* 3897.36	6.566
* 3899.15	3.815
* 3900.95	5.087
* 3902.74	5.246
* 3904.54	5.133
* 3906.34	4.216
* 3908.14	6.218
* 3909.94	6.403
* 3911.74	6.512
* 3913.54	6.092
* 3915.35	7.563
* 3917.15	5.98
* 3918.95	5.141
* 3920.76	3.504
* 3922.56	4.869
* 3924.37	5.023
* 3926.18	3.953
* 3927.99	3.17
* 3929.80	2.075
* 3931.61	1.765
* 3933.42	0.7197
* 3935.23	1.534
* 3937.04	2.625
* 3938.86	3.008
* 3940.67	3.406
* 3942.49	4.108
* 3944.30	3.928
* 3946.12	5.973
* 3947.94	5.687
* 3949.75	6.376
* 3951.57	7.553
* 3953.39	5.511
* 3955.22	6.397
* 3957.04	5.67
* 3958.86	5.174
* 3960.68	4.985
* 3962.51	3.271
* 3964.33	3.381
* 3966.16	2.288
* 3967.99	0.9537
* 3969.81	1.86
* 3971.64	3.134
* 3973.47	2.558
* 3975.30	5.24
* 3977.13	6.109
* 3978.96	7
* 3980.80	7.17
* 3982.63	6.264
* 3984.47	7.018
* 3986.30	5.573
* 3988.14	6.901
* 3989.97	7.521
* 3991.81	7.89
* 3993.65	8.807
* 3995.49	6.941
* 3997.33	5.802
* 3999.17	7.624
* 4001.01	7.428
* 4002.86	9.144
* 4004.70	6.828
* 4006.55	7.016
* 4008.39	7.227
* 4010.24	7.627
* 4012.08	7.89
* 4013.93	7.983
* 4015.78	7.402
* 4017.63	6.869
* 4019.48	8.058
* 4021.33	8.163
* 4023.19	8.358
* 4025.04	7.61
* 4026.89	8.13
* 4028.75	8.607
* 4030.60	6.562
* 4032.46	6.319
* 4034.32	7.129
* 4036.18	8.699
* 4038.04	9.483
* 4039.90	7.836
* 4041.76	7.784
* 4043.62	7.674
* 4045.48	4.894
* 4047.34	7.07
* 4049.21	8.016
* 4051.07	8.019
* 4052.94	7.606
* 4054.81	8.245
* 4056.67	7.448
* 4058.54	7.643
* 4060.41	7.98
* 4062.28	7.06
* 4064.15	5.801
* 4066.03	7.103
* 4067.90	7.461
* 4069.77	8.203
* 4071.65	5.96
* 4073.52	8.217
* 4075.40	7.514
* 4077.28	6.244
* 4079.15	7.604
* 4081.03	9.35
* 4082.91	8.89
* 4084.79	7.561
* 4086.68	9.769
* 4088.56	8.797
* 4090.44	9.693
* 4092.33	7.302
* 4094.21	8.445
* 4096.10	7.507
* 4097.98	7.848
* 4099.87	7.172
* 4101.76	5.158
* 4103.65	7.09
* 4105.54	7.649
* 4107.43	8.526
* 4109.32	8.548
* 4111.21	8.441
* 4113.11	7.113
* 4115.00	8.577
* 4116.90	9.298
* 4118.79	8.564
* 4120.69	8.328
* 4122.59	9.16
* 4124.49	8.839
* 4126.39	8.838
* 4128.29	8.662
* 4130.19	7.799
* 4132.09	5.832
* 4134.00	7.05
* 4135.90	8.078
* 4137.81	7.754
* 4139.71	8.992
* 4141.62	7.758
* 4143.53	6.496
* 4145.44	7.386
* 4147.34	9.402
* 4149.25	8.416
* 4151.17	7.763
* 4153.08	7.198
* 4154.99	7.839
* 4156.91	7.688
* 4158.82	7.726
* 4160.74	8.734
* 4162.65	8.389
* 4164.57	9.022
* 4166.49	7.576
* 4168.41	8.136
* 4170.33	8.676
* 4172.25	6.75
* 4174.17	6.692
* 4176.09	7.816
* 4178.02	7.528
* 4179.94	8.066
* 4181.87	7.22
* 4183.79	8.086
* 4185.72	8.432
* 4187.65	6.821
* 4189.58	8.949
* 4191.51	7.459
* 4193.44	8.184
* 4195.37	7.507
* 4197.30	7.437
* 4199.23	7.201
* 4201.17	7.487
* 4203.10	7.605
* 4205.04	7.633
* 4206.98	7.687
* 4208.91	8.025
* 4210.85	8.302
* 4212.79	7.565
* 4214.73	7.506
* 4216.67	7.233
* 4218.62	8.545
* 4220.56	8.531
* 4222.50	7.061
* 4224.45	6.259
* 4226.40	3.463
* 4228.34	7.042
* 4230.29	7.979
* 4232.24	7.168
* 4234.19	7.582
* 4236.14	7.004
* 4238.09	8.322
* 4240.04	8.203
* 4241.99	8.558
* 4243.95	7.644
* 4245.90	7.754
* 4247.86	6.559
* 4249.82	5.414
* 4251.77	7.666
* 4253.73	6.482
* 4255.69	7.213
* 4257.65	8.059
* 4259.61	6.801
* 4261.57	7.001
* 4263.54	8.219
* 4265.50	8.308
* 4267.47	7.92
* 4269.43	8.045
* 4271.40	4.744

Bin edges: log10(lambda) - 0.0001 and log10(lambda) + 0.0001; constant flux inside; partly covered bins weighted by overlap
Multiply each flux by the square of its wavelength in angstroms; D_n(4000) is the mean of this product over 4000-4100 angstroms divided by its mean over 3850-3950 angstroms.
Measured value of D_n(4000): 1.7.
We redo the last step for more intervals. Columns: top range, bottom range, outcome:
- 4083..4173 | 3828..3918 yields 1.80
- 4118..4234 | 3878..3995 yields 1.77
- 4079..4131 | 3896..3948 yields 2.03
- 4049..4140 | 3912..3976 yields 2.05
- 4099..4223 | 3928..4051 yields 1.42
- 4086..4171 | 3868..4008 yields 1.71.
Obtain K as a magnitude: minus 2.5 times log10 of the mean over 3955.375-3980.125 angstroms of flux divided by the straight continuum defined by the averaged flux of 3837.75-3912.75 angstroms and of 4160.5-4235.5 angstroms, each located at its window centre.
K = 0.40 mag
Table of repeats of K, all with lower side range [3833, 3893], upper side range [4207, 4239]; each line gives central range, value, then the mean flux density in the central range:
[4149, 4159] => -0.12 mag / 7.73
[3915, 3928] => 0.10 mag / 4.91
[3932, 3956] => 0.27 mag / 4.31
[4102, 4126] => -0.24 mag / 8.26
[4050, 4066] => -0.19 mag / 7.46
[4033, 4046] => -0.24 mag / 7.69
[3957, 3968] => 0.44 mag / 3.74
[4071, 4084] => -0.20 mag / 7.72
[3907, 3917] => -0.21 mag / 6.46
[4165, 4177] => -0.10 mag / 7.67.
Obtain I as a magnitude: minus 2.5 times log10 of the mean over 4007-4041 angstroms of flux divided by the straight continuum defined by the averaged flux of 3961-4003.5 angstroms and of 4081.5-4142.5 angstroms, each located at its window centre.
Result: -0.21 mag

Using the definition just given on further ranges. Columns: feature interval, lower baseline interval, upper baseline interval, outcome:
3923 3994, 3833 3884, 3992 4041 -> 0.41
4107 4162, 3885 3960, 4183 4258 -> -0.21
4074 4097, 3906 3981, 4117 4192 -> -0.20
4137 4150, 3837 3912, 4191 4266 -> -0.17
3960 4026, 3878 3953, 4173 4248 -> -0.14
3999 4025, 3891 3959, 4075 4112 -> -0.20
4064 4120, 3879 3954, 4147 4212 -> -0.16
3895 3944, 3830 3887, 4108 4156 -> 0.25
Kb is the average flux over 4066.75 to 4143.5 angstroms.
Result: 7.97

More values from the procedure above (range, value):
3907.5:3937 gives 4.34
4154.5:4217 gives 7.79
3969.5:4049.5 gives 7.06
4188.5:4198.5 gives 7.88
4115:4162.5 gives 8.08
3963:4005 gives 5.77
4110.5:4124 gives 8.51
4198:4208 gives 7.53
